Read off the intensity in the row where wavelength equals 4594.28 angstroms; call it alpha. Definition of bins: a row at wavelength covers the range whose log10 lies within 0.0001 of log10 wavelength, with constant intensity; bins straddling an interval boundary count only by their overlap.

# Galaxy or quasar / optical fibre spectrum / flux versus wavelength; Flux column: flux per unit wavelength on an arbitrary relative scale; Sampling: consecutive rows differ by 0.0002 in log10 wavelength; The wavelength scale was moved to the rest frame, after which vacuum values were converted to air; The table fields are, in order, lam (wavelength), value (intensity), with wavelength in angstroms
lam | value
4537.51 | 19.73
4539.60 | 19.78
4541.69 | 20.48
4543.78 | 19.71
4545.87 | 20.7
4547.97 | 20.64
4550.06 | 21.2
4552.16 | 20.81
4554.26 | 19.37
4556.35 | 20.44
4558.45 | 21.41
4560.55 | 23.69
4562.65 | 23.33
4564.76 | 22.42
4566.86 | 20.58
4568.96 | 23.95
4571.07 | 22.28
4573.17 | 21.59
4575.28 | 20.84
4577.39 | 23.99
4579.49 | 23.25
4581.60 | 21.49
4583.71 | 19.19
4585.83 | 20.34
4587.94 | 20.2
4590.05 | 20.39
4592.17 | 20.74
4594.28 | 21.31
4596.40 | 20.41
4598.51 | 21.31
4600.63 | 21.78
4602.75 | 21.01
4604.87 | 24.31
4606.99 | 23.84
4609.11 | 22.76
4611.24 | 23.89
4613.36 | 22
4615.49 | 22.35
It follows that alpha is 21.31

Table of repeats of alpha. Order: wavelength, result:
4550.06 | 21.2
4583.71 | 19.19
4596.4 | 20.41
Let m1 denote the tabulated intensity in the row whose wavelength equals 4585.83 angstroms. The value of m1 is 20.34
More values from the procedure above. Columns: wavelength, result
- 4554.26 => 19.37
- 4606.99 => 23.84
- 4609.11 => 22.76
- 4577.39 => 23.99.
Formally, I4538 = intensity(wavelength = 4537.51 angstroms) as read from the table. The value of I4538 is 19.73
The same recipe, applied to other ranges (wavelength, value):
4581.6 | 21.49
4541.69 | 20.48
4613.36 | 22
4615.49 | 22.35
